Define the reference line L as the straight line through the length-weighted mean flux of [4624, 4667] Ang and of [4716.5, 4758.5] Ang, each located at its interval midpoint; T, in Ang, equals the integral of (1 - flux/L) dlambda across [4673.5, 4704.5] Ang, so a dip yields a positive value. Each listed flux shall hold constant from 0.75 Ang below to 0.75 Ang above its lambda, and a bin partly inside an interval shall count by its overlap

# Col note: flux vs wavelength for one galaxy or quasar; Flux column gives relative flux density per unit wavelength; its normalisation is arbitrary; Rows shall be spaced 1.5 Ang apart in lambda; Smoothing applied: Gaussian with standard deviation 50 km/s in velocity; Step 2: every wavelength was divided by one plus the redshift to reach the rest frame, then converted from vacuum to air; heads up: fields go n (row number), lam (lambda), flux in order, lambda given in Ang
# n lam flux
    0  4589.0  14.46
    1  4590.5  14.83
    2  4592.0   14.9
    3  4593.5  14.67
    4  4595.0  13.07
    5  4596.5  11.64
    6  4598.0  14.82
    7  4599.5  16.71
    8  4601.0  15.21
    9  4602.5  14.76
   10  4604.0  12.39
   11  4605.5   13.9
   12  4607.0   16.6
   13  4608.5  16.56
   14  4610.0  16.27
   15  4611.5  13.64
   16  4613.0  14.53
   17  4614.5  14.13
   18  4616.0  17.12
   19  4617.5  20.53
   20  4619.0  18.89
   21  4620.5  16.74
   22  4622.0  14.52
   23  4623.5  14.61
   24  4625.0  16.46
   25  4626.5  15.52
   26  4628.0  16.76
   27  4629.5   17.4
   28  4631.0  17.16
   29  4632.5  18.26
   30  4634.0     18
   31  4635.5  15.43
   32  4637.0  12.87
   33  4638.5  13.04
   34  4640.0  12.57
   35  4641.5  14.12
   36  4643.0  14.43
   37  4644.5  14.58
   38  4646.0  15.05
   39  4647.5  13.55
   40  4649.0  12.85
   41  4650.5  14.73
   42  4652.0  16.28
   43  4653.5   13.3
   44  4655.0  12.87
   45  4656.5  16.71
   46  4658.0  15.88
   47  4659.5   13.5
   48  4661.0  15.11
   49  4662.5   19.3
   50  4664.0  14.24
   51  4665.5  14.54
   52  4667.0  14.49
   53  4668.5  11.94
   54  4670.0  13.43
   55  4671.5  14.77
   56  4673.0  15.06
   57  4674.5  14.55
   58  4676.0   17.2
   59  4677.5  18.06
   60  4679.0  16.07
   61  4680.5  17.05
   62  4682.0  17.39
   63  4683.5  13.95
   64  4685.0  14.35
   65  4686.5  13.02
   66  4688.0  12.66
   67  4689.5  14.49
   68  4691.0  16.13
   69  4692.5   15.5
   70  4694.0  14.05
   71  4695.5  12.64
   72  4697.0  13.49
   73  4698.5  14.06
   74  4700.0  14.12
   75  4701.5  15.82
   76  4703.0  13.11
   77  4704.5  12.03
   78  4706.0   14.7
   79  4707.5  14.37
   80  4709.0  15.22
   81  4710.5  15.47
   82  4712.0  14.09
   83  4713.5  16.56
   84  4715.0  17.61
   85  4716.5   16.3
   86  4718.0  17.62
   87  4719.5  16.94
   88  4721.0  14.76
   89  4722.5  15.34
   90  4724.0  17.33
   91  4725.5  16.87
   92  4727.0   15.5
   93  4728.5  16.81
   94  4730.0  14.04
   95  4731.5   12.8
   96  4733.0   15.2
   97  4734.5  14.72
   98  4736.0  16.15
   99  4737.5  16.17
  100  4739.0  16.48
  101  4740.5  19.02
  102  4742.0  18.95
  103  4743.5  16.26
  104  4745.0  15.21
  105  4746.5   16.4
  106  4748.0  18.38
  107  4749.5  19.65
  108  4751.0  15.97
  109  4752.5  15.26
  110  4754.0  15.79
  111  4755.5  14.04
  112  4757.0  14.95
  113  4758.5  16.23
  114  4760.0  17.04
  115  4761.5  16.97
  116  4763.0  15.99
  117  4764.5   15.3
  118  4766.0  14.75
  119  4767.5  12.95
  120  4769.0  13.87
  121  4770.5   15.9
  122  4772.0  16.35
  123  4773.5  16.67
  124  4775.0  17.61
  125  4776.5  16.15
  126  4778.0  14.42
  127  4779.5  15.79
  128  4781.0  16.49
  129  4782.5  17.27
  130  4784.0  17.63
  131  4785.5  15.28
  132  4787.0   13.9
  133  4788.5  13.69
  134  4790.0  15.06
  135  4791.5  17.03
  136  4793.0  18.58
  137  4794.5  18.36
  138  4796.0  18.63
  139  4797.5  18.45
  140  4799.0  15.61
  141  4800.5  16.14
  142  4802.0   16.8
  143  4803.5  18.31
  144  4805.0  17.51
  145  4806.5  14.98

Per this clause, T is 1.60 Ang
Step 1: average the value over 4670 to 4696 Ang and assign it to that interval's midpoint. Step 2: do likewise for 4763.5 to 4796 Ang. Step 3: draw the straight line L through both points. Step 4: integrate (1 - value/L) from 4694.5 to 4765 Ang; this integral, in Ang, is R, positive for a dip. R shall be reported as -0.9 Ang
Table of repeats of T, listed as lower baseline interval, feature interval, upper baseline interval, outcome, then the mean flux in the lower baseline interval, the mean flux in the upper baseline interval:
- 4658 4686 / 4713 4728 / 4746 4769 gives -0.8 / 15.3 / 15.9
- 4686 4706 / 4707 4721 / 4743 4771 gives -1.4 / 14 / 15.8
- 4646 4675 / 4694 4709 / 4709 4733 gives 1.5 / 14.6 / 15.8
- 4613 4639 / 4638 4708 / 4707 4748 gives 6.9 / 16.3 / 16.1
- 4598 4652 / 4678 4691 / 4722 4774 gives 0.6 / 15.4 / 16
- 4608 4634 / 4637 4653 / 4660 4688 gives 1.8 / 16.5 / 15.2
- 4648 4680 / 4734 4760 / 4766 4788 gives -1.7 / 15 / 15.7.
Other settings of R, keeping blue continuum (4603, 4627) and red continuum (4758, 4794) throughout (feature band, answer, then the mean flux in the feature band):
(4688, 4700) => 1.22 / 14.2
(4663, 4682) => 0.66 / 15.3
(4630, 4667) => 2.00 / 14.9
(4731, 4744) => -0.33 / 16.3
